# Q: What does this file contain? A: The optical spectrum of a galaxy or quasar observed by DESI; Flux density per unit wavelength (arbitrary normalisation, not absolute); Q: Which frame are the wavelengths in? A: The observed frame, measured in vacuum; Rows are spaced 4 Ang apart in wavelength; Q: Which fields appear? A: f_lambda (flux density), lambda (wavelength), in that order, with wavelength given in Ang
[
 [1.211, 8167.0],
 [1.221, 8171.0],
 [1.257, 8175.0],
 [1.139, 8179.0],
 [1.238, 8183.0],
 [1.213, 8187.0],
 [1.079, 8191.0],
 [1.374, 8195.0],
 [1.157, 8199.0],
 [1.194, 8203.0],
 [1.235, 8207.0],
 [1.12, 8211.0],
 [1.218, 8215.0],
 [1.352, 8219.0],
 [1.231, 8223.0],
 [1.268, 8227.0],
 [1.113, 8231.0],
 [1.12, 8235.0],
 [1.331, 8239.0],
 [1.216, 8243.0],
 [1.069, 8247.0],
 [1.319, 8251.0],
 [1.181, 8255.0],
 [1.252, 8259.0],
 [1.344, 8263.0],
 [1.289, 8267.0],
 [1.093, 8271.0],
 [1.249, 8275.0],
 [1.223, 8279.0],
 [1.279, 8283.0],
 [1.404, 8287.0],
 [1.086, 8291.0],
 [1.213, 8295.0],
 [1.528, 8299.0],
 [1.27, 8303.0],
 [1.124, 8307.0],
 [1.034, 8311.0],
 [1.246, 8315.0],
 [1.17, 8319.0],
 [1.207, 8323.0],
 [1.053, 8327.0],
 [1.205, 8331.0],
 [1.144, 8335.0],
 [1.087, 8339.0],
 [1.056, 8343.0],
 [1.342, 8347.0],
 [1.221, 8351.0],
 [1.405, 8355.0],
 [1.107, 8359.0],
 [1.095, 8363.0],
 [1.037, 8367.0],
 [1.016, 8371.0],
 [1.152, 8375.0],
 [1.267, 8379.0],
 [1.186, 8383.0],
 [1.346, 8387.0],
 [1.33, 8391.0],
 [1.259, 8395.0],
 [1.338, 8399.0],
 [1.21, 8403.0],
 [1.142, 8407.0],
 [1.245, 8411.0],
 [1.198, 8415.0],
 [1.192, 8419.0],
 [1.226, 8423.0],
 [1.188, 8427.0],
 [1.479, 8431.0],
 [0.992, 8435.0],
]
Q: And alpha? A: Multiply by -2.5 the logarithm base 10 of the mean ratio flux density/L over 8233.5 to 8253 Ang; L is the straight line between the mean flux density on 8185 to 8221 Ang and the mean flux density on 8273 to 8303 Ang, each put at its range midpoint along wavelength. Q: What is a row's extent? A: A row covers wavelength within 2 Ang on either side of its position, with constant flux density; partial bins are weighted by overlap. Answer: 0.03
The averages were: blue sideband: 1.22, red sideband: 1.28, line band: 1.21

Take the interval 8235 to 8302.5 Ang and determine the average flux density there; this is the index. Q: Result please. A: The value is 1.25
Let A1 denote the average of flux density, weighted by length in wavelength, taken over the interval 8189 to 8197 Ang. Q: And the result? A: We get 1.23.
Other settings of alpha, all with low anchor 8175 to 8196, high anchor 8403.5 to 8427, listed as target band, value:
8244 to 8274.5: -0.02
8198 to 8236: 0.00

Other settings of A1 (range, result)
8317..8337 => 1.16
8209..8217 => 1.17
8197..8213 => 1.18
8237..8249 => 1.21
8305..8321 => 1.14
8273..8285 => 1.25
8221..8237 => 1.18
